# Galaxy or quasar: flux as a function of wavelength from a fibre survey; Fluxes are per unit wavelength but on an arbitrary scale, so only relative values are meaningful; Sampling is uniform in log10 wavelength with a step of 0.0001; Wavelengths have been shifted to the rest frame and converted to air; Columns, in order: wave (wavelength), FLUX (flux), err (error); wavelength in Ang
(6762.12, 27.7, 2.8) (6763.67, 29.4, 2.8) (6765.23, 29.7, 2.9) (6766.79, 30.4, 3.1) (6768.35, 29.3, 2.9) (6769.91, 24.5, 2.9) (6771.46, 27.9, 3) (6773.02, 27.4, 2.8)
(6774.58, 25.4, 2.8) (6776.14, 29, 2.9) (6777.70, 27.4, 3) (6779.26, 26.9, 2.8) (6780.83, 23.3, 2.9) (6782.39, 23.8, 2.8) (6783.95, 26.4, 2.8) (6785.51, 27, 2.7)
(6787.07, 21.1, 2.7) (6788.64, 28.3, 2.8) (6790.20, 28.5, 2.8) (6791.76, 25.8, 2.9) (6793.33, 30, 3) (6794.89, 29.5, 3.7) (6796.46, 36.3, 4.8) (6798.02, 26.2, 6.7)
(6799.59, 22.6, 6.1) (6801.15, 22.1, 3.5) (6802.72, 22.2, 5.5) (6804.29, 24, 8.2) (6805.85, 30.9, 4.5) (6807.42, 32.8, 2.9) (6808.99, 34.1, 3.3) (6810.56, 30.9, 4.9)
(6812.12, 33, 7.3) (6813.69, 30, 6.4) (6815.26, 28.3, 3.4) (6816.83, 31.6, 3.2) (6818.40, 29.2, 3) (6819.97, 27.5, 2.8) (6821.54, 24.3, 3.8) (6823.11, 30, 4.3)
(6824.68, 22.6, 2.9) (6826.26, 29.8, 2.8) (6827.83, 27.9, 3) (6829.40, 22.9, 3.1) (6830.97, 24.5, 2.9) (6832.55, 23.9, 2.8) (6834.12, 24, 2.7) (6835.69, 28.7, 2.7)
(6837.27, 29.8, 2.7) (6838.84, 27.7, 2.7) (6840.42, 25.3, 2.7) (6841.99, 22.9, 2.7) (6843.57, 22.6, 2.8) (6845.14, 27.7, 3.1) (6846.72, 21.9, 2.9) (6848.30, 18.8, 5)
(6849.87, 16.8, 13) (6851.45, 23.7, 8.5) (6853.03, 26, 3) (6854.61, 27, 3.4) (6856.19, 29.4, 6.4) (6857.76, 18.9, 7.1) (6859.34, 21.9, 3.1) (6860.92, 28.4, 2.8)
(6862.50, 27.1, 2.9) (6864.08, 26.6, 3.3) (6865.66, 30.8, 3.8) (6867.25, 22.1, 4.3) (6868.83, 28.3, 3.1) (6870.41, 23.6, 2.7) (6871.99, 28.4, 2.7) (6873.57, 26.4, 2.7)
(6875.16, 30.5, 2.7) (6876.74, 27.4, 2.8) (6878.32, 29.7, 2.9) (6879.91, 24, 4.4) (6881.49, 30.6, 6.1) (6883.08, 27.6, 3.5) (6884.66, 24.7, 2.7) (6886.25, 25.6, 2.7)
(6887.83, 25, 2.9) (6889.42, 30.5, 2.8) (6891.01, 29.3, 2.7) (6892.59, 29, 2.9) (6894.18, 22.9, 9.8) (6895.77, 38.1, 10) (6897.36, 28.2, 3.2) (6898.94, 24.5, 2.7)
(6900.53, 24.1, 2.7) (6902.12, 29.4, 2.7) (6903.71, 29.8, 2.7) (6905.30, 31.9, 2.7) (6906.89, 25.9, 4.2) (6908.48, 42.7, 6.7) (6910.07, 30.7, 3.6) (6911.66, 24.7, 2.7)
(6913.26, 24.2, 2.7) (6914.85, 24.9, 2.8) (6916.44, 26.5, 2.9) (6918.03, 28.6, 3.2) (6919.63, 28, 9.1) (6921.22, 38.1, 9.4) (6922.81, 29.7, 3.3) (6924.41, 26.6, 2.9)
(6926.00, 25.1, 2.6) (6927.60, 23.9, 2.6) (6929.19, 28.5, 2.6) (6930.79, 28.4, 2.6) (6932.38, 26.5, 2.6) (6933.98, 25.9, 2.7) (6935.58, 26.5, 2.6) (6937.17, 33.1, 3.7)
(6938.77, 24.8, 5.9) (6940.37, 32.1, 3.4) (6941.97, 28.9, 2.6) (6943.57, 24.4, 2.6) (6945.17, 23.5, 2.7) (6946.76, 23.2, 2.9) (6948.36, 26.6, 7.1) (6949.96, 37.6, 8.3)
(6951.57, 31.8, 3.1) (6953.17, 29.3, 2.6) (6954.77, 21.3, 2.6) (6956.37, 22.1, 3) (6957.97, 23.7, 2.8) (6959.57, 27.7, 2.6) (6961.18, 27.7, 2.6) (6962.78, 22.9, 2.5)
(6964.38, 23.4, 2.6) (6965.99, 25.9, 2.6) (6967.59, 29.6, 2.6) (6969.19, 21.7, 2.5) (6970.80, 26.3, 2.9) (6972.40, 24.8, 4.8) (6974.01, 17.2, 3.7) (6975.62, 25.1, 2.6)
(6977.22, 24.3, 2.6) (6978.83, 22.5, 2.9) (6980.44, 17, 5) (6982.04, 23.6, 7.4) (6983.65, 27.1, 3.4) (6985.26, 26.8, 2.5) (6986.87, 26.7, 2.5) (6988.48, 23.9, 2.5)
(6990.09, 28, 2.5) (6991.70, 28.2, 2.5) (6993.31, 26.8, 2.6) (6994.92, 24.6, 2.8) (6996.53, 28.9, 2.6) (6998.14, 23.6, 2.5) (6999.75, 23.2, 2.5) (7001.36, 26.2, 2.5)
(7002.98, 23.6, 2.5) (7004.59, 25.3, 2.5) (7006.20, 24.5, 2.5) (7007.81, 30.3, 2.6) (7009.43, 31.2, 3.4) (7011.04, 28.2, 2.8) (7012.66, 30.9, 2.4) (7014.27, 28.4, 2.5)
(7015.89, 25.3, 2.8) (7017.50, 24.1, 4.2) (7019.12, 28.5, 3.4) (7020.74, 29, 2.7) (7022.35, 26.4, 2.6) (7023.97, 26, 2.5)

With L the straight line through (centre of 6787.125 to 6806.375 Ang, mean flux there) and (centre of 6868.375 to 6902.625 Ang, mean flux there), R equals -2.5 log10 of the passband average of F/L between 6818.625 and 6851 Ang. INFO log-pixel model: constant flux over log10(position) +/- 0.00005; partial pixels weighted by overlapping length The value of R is 0.09 mag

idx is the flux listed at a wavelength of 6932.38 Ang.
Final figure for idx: 26.5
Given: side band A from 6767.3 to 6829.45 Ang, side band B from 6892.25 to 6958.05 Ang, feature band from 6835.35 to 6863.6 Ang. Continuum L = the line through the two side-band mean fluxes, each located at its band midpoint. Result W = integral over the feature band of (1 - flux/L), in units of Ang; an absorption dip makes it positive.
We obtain 3.2 Ang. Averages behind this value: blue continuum 27.6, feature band 24.7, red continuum 28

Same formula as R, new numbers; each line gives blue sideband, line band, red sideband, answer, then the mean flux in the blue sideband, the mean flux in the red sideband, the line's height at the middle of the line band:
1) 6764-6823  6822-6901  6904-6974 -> 0.06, 27.8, 27.3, 27.6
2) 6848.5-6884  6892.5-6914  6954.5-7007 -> -0.14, 26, 24.7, 25.6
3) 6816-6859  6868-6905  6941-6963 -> -0.08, 25.3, 26.6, 25.9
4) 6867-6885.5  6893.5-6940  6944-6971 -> -0.07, 27.1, 26.1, 26.6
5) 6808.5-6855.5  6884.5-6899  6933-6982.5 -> -0.08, 26.4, 25.6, 26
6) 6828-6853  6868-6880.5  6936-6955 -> -0.07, 24.2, 28.2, 25.5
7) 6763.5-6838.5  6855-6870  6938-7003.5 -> 0.04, 27.5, 25.5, 26.8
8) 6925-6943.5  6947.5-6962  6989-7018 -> -0.01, 27.5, 26.7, 27.3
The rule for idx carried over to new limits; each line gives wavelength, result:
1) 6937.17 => 33.1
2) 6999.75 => 23.2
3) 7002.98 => 23.6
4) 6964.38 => 23.4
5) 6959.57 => 27.7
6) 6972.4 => 24.8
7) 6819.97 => 27.5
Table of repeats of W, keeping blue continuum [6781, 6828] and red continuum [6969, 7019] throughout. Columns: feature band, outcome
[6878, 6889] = 0.1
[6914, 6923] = -1.0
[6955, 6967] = 0.6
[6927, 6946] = -0.7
